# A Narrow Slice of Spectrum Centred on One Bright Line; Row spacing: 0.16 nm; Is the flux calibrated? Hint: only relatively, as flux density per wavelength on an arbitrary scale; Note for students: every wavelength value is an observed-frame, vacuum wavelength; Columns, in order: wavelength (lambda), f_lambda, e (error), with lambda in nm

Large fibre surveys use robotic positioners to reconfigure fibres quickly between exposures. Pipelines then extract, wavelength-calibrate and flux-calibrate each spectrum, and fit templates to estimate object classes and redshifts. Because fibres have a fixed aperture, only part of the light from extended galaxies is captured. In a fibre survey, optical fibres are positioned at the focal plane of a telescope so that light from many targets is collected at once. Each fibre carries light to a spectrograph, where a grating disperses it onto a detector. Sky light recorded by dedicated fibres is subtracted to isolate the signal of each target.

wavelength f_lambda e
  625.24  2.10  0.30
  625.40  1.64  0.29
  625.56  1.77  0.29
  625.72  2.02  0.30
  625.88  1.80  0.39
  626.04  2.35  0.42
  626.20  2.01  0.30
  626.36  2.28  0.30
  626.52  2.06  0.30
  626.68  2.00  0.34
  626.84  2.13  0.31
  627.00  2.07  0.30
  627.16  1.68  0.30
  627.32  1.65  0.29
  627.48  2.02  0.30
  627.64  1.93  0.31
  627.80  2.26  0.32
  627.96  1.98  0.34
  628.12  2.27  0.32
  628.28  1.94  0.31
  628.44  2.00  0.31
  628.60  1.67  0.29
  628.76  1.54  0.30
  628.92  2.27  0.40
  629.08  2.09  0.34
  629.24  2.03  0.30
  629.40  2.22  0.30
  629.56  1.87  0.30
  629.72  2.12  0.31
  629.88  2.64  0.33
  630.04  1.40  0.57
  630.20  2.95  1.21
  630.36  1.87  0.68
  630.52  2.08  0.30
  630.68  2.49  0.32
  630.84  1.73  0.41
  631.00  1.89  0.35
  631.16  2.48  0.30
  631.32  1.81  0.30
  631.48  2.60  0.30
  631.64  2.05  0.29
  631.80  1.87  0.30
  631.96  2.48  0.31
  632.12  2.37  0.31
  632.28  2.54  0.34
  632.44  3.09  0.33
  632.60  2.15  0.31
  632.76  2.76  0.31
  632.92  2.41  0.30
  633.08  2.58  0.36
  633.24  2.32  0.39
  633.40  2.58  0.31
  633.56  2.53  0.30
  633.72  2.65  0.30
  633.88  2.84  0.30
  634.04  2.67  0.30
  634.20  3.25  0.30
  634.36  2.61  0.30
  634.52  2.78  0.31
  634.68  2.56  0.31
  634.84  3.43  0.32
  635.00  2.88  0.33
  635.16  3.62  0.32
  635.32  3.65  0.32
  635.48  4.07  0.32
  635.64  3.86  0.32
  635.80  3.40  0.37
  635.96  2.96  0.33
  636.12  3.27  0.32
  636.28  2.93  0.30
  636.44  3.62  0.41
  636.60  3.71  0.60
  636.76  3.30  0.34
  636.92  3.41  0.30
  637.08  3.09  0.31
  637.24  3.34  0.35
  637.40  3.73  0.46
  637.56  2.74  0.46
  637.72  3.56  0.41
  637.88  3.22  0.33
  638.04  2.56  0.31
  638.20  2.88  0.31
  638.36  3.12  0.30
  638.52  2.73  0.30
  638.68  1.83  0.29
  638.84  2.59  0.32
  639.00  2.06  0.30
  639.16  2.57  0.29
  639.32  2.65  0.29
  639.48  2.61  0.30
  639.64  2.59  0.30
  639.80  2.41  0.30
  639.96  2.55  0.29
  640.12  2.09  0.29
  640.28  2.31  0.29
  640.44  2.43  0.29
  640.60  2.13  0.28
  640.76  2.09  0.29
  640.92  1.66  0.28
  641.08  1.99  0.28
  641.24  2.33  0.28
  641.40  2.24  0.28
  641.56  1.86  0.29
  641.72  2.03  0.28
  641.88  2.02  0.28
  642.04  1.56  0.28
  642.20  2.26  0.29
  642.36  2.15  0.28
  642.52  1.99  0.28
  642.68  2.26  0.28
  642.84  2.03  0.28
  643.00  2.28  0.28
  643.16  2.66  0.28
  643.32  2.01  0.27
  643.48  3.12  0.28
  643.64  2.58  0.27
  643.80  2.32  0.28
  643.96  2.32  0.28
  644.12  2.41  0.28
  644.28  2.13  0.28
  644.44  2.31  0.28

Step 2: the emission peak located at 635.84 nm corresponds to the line Mg II 2798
